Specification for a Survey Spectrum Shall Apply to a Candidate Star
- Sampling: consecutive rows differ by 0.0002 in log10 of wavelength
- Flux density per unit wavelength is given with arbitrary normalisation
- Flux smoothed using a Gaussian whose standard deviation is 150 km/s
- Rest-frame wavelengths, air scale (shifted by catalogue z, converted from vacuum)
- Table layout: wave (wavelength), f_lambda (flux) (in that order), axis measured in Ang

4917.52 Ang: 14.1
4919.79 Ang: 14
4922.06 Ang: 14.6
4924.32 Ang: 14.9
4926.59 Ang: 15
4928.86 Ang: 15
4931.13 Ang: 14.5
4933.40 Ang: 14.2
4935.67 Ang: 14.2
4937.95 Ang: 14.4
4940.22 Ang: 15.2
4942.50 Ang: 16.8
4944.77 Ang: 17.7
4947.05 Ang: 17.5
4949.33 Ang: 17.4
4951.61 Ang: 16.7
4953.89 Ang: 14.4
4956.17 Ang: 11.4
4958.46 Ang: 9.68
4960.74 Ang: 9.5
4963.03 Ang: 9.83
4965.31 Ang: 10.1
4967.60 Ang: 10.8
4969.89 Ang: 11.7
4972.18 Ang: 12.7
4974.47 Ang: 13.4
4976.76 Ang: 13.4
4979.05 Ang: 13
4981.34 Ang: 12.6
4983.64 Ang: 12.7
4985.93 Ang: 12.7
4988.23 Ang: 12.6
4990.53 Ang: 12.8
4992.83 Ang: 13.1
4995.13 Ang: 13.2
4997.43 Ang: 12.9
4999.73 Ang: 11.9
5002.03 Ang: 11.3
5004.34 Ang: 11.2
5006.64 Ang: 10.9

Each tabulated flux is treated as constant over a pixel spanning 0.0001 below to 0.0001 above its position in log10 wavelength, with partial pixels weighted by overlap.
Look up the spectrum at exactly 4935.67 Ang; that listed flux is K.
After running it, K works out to 14.2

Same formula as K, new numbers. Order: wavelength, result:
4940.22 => 15.2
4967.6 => 10.8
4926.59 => 15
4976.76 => 13.4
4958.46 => 9.68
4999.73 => 11.9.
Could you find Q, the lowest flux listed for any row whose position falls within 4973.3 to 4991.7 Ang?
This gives 12.6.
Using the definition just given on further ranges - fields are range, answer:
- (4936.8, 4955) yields 14.4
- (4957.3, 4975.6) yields 9.5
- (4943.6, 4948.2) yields 17.5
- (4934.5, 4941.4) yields 14.2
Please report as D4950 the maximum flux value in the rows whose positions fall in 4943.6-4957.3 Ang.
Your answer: 17.7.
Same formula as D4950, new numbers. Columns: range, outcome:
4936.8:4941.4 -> 15.2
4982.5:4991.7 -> 12.8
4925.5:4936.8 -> 15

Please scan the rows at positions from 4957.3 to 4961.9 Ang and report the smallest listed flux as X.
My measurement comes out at 9.5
